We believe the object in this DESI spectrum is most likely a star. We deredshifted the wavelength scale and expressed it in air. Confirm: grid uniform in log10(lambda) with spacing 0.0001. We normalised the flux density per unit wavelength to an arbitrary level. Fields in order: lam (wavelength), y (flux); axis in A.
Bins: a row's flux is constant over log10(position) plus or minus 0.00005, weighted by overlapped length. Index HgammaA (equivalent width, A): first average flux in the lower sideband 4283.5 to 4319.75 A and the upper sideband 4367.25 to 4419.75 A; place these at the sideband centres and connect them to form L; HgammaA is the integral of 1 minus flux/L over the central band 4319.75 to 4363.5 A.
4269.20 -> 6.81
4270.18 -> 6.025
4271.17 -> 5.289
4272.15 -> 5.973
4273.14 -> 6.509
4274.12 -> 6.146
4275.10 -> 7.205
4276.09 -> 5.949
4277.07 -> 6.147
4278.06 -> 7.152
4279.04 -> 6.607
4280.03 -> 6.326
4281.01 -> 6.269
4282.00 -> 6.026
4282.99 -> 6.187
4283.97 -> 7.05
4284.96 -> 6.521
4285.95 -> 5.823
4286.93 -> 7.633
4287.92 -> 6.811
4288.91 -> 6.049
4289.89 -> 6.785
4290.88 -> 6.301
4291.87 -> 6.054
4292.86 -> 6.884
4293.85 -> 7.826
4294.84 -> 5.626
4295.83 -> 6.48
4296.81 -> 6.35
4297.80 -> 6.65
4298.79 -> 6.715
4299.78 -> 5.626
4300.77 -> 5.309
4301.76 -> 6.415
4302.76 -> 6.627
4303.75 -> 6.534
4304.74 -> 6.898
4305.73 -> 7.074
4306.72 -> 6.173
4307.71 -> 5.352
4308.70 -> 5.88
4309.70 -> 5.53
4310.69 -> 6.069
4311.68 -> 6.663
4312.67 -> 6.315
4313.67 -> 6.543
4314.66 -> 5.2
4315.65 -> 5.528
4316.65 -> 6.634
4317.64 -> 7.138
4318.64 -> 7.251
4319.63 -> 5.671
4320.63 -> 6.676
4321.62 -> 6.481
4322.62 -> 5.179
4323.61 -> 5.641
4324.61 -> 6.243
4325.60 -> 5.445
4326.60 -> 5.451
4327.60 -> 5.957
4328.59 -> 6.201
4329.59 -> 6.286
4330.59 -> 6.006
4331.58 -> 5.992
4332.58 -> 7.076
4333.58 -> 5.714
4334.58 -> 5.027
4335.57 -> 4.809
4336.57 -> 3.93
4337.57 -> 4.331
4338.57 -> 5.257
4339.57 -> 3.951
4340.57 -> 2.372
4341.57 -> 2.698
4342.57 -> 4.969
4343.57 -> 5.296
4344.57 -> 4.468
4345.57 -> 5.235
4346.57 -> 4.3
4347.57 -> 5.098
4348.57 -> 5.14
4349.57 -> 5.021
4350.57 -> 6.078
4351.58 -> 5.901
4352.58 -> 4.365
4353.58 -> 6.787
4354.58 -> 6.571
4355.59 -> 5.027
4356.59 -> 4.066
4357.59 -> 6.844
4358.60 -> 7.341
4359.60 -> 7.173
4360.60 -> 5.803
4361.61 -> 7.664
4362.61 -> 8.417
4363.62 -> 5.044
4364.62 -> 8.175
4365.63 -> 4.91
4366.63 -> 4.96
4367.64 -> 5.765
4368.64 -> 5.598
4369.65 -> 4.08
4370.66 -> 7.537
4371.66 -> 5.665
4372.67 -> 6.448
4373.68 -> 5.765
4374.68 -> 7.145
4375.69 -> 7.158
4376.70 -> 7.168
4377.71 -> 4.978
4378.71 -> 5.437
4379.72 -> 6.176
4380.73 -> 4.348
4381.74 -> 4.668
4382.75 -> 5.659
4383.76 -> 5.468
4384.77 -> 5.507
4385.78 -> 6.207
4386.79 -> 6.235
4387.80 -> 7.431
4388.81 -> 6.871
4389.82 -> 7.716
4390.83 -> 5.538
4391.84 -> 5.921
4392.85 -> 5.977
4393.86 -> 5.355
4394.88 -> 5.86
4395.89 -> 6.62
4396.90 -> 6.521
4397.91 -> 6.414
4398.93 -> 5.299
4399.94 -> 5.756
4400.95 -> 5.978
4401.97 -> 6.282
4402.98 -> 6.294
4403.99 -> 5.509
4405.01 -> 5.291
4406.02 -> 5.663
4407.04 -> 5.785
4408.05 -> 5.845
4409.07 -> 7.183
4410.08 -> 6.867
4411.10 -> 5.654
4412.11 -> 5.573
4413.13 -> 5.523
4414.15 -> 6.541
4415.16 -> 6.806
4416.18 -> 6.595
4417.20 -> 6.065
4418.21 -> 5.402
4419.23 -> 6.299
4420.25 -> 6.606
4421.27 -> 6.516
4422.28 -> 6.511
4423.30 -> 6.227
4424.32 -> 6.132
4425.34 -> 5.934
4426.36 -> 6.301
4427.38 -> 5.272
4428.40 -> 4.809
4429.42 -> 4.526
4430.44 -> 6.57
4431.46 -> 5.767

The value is 4.8 A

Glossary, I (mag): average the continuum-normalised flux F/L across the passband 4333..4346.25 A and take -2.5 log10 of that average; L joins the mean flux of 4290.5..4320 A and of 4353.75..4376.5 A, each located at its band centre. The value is 0.37 mag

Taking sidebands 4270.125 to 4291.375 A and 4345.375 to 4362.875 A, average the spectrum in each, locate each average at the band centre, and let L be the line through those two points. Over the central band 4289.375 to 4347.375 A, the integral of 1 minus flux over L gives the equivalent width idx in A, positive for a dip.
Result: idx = 3.4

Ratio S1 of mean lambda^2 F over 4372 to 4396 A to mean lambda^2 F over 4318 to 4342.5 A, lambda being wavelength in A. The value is 1.1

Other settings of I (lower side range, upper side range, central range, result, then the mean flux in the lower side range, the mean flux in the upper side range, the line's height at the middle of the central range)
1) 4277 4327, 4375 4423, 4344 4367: 0.059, 6.31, 6.07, 6.18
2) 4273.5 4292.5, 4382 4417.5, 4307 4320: 0.041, 6.48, 6.1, 6.38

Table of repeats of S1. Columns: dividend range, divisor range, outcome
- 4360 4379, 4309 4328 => 1.05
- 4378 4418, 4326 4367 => 1.12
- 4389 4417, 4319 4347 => 1.20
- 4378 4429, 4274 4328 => 1.00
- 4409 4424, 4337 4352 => 1.39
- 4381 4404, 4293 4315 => 1.00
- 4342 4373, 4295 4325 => 0.95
